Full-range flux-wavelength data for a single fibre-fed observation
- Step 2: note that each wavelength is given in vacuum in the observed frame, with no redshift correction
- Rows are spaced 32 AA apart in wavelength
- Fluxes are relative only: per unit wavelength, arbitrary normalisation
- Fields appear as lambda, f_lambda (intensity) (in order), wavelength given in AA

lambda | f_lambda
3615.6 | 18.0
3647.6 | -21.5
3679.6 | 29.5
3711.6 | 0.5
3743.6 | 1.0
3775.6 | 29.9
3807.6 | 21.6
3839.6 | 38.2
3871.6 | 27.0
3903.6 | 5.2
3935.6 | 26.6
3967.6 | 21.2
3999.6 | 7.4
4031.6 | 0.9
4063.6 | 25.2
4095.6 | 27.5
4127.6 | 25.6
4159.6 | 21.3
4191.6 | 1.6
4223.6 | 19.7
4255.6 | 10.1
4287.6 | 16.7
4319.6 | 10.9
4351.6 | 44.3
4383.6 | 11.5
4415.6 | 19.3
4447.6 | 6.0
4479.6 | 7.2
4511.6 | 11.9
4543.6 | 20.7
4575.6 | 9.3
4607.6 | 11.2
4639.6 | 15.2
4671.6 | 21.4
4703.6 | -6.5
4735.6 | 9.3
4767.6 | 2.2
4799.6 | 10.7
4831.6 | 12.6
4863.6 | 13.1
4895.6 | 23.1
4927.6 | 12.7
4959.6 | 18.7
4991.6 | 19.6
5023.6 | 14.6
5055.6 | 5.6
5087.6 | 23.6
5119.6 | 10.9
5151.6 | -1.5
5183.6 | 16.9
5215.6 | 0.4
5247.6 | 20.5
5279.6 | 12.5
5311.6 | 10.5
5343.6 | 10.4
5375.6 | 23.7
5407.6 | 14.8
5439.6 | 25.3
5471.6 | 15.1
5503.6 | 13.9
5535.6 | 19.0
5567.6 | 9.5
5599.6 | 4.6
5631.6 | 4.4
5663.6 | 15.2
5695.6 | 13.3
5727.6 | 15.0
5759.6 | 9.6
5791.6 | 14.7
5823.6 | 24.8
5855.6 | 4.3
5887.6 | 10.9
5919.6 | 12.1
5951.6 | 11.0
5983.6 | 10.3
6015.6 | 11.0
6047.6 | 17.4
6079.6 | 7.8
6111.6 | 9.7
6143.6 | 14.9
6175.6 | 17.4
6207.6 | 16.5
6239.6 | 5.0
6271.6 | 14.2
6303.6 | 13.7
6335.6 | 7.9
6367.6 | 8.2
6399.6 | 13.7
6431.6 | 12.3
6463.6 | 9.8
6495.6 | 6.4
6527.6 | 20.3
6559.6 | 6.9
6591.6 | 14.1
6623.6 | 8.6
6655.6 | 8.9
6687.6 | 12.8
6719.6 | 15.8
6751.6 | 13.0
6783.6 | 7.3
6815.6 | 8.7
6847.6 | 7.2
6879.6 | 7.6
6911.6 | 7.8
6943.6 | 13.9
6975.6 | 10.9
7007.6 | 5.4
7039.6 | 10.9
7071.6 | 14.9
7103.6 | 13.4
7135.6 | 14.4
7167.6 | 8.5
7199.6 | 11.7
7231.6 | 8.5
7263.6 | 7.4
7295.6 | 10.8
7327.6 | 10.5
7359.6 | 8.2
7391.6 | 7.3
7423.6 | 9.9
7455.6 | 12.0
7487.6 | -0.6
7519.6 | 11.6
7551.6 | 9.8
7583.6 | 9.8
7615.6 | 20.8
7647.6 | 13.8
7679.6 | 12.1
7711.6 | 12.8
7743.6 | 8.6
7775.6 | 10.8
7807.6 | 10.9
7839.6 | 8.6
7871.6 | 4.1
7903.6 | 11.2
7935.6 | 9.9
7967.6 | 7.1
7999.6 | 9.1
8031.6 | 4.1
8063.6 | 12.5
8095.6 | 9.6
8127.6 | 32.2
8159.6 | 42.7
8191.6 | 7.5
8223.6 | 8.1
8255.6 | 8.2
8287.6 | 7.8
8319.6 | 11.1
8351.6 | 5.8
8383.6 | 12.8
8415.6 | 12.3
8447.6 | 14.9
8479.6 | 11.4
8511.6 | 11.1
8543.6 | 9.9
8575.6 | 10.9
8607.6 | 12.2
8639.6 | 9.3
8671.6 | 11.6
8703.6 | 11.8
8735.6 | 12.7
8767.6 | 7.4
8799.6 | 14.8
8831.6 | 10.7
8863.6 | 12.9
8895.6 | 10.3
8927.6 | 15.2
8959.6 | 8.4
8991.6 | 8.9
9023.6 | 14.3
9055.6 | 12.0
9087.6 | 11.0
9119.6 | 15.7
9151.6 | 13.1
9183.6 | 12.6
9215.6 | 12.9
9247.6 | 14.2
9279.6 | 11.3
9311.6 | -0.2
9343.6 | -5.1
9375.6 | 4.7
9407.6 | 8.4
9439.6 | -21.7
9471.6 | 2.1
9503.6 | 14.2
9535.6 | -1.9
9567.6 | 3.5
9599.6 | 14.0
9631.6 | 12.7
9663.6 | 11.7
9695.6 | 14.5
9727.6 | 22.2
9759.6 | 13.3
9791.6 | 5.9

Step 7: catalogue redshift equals 1.184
